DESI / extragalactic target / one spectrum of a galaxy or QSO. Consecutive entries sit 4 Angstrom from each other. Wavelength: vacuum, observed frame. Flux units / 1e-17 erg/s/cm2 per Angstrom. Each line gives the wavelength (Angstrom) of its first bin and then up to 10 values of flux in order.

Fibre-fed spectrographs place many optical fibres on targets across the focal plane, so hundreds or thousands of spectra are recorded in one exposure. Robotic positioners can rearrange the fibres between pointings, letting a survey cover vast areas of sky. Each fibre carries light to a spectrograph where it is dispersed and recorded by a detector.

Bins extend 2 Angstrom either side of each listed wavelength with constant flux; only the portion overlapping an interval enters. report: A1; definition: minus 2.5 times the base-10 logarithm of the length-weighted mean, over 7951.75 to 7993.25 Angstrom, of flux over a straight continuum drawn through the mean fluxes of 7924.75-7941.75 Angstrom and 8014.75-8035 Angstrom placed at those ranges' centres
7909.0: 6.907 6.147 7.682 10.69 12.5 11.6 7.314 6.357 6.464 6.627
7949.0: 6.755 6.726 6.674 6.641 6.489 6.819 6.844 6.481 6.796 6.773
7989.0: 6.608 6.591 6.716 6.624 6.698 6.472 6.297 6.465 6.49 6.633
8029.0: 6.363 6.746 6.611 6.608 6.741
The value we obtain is 0.159 mag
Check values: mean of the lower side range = 8.65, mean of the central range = 6.68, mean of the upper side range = 6.54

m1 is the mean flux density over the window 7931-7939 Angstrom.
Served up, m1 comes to 6.84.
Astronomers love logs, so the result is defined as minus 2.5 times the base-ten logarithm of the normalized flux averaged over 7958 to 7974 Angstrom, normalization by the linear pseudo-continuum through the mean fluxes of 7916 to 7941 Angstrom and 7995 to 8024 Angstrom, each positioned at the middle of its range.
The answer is 0.19 mag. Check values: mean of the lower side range 9.19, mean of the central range 6.69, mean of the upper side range 6.54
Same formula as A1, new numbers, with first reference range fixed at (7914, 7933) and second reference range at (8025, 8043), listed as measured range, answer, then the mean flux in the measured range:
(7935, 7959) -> 0.37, 6.6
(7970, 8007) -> 0.19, 6.68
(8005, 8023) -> 0.12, 6.46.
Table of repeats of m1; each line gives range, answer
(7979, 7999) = 6.7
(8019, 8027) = 6.56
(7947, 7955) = 6.74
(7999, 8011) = 6.6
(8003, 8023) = 6.48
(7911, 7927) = 9.25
